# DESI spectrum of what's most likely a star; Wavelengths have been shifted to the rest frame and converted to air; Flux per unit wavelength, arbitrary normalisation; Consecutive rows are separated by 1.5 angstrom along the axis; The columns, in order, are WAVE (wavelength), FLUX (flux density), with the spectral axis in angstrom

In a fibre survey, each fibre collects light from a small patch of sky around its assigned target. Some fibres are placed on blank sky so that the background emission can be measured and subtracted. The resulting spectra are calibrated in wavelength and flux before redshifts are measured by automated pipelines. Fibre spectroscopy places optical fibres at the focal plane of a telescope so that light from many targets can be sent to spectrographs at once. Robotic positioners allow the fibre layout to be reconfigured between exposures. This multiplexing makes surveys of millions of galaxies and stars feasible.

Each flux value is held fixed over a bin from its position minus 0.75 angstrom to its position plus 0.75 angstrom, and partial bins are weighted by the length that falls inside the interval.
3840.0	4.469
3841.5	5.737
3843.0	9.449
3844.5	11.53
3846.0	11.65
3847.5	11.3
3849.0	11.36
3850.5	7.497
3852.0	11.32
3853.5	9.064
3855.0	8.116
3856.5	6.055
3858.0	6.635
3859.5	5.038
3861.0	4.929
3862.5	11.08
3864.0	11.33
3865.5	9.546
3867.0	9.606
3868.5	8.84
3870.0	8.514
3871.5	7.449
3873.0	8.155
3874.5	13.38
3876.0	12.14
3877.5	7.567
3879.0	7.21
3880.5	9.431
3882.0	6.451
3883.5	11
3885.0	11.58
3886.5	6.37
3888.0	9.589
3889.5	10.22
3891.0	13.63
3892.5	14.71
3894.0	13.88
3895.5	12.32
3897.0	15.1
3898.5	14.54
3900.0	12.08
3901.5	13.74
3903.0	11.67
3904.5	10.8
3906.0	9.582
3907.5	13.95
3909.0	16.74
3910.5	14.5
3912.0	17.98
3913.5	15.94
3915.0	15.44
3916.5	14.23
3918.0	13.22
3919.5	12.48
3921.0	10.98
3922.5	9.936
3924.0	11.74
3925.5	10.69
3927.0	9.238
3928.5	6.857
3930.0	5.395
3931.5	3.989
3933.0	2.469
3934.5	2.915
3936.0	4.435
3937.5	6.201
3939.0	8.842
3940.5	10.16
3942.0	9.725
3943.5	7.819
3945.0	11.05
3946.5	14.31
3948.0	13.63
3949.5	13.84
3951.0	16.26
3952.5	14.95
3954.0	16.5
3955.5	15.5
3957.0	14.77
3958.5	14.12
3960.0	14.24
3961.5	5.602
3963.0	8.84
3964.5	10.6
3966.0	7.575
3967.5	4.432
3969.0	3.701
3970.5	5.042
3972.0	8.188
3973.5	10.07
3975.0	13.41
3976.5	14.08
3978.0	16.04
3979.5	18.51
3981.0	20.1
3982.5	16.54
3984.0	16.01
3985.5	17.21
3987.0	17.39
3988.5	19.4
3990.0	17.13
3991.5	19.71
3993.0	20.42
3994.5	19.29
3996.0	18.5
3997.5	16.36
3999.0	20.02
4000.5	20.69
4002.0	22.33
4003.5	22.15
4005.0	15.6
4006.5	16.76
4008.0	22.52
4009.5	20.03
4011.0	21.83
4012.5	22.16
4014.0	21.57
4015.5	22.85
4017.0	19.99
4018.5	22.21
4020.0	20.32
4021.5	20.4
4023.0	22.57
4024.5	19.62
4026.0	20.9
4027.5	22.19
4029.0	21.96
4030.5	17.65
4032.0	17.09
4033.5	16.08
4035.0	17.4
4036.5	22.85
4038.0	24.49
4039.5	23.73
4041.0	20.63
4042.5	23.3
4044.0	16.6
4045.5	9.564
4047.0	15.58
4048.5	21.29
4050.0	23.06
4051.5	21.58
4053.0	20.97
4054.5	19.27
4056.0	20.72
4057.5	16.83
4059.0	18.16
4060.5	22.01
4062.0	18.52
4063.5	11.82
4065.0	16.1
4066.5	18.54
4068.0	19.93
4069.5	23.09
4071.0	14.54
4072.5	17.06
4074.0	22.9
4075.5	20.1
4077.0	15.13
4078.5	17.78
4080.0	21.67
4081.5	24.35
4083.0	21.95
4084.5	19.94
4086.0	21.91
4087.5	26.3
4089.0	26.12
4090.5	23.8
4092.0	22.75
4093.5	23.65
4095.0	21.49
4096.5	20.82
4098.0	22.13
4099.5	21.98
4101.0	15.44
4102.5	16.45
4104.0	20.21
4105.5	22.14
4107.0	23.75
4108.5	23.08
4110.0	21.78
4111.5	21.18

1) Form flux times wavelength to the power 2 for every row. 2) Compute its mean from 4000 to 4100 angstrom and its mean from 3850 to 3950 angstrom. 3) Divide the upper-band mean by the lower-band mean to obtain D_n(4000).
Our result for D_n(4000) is 2.13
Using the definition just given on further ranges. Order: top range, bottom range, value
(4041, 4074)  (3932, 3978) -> 1.93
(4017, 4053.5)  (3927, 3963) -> 2.07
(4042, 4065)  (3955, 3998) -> 1.38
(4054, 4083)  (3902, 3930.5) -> 1.67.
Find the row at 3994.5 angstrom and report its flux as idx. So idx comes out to 19.29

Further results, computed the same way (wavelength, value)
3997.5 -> 16.36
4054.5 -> 19.27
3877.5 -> 7.567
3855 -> 8.116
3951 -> 16.26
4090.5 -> 23.8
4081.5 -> 24.35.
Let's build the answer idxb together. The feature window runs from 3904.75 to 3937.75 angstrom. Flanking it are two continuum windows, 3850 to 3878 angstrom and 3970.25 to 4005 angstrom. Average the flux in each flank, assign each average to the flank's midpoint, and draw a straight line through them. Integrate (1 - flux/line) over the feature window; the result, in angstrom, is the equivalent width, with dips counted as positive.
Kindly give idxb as 5.00 angstrom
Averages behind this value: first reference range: 8.77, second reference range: 17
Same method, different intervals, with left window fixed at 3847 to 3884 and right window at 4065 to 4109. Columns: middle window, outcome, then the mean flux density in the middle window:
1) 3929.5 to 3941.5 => 6.7 angstrom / 5.64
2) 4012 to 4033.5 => -4.0 angstrom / 20.6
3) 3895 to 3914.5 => -4.9 angstrom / 13.8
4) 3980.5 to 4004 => -4.7 angstrom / 18.9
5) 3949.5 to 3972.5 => 5.1 angstrom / 10.8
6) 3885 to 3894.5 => -1.0 angstrom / 11.3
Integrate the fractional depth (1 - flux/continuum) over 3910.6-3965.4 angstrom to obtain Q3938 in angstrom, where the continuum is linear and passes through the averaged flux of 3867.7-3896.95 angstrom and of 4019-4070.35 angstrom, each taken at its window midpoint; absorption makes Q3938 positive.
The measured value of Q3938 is 9.7 angstrom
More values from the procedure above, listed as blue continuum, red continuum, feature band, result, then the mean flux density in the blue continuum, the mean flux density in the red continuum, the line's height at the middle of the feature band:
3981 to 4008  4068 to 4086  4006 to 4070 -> -1.7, 18.7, 20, 19.4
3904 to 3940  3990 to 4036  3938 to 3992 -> 7.6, 10.4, 20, 14.9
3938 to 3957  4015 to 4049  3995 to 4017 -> -3.1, 12.7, 19.9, 17.7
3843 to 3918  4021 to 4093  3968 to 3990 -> 2.9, 10.9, 20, 16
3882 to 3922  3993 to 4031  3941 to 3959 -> 3.0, 12.8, 20.4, 16.1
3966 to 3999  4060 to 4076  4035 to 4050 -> -2.1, 14.8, 18.5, 17.4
